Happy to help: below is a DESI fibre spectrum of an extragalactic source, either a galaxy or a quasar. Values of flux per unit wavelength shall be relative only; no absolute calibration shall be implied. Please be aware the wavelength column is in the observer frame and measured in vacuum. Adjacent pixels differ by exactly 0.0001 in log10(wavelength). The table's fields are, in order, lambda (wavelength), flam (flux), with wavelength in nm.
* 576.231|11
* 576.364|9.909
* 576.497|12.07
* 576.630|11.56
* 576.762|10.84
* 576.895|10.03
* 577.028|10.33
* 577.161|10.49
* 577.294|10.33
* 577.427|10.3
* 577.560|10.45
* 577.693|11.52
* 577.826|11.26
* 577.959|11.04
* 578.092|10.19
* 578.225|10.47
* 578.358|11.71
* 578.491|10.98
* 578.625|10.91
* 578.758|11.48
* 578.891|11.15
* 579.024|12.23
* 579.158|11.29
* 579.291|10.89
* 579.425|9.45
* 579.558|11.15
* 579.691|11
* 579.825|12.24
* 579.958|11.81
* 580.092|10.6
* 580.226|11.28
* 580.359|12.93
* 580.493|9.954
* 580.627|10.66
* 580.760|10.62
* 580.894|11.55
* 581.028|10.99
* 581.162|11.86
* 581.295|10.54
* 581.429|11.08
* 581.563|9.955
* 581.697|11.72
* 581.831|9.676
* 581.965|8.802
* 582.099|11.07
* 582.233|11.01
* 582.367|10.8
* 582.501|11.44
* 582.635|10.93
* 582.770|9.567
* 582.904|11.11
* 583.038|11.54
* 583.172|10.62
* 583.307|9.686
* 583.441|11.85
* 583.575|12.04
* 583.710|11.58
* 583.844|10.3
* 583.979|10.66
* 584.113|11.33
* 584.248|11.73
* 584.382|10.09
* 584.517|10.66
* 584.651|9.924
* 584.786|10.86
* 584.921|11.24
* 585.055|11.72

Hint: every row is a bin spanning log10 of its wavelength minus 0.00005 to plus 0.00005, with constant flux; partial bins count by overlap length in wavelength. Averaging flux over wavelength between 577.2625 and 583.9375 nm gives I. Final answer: 11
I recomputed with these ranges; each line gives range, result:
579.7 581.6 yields 11.2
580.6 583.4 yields 10.7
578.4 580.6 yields 11.2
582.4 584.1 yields 11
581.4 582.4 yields 10.5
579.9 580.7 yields 11.2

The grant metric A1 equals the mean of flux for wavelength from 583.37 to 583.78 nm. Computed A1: 11.8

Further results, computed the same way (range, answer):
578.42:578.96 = 11.1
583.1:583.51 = 10.7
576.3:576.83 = 11.1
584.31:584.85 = 10.4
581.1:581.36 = 11.2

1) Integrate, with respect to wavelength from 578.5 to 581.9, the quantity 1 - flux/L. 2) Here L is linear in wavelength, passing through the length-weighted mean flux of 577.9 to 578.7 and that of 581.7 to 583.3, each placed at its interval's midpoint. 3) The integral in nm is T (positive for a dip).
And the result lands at -0.10 nm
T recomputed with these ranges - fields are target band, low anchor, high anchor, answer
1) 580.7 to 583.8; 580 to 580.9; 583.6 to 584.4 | 0.05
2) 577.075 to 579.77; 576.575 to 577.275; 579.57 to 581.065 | -0.01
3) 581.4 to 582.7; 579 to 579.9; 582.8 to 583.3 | 0.03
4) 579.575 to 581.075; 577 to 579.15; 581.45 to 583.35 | -0.07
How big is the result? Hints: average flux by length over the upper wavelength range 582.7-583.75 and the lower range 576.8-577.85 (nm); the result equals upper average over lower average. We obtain 1.0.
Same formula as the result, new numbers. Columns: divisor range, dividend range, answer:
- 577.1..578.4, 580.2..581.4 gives 1.04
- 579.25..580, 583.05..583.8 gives 1.01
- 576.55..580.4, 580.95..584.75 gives 0.98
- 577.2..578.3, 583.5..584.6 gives 1.03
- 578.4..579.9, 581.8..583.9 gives 0.96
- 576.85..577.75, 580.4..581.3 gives 1.05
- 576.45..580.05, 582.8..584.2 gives 1.00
